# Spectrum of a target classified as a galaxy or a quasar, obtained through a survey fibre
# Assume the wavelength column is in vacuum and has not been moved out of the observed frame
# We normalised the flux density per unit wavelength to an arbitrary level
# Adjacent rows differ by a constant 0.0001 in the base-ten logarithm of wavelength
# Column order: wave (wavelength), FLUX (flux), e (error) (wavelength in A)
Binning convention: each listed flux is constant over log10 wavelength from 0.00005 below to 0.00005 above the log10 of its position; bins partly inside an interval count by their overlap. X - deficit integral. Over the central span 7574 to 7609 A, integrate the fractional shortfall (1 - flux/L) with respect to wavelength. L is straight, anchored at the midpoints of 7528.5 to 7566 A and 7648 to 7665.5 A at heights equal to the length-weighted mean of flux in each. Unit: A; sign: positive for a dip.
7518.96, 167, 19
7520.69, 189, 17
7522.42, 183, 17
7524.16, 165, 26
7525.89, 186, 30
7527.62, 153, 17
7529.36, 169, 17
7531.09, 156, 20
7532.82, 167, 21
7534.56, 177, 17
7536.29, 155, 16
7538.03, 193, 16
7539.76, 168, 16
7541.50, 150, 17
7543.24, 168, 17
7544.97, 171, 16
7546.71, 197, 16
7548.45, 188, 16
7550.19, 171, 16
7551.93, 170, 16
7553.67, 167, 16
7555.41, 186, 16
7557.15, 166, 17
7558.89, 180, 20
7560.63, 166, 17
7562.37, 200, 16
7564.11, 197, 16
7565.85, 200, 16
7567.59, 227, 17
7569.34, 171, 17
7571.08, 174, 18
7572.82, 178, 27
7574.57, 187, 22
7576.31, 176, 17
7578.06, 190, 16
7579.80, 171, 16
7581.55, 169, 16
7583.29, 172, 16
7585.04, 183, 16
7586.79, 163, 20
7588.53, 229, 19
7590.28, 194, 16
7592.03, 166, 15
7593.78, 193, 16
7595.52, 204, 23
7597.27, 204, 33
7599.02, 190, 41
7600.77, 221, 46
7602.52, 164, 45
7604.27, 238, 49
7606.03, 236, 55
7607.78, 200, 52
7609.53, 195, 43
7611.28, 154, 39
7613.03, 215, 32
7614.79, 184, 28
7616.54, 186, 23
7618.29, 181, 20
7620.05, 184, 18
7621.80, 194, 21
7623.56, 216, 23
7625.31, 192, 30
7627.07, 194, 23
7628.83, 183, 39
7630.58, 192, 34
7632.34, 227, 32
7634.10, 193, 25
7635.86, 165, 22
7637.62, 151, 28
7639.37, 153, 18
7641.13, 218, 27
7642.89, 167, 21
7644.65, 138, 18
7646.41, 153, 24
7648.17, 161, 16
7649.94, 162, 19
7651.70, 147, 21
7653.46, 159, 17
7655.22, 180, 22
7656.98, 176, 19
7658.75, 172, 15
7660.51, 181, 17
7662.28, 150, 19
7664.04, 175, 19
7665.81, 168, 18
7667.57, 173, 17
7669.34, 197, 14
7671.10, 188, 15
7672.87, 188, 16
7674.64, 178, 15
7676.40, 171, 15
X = -4.3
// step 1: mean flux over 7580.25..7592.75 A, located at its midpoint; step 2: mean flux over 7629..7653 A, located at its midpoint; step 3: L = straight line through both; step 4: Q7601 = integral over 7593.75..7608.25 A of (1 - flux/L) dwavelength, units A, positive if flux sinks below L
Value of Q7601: -2.2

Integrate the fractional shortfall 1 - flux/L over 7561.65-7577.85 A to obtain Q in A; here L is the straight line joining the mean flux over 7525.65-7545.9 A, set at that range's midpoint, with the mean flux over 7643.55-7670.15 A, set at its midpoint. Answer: -2.23 A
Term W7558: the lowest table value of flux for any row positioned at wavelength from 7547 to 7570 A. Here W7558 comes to 166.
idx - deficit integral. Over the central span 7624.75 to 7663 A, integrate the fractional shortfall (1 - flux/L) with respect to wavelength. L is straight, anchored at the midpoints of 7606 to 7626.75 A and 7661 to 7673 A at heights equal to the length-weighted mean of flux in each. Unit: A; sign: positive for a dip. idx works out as 2.26 A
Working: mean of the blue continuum 193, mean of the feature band 173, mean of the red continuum 176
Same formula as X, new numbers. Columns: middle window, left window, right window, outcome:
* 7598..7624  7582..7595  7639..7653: -3.0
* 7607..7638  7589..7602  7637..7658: -1.8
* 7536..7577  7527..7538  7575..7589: -1.7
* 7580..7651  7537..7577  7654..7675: -3.3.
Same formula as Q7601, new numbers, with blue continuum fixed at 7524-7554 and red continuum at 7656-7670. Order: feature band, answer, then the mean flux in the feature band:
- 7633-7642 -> -0.22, 177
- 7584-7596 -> -1.23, 190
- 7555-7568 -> -1.35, 189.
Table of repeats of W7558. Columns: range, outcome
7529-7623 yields 150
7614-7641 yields 151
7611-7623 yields 154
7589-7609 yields 164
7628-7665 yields 138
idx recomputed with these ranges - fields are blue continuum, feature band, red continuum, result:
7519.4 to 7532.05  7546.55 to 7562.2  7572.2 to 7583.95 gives -0.2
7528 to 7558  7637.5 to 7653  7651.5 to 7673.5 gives 1.1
